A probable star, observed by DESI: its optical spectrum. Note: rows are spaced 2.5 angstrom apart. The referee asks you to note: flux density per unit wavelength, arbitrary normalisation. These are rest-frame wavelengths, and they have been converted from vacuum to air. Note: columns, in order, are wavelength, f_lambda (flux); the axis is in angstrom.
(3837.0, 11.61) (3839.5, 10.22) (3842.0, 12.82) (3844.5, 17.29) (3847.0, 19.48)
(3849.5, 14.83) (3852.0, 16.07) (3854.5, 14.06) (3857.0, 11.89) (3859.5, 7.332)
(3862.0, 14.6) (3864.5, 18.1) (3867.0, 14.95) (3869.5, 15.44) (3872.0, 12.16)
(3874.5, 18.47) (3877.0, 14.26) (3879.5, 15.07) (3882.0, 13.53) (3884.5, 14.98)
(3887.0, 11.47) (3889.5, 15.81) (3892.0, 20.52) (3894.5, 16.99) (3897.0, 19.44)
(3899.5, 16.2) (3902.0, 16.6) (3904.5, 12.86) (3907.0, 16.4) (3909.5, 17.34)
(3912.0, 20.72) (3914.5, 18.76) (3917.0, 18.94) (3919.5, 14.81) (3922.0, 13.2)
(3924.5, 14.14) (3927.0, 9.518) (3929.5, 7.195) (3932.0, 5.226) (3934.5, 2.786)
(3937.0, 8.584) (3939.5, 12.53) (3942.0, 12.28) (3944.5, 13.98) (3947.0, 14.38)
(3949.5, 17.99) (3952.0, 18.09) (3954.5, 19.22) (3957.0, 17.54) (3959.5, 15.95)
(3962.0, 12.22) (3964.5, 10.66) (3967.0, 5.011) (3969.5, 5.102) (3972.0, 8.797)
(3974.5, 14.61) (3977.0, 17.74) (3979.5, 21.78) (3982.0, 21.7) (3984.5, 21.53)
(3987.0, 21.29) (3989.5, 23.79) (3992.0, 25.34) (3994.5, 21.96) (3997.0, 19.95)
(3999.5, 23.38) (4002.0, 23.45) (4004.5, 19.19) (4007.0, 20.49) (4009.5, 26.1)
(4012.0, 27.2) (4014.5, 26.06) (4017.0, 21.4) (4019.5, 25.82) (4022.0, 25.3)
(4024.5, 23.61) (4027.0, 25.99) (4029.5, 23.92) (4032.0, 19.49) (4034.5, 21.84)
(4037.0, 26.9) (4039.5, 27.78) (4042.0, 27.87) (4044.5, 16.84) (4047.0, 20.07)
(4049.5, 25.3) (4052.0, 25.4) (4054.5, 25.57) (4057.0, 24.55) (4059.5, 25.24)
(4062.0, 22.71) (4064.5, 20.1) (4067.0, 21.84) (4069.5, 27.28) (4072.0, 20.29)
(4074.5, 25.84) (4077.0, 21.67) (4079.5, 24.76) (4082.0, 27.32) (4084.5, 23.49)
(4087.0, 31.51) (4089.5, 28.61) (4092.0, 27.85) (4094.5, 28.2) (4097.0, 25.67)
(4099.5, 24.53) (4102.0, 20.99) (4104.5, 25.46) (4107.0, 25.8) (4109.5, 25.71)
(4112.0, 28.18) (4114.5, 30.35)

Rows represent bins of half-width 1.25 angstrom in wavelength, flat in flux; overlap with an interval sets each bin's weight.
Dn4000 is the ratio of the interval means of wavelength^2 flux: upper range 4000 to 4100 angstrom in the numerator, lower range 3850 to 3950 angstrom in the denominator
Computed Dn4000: 1.9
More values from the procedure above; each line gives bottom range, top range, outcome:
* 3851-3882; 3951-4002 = 1.29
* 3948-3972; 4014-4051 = 1.86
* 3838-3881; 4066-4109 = 1.96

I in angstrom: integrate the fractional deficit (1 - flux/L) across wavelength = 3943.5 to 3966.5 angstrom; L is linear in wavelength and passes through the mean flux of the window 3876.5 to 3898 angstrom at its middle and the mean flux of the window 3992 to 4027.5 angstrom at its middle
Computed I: 5.5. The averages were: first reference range 15.8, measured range 15.2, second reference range 23.6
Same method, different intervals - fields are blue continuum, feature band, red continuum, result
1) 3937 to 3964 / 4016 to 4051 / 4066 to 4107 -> -4.1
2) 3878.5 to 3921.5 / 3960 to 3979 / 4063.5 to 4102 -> 8.2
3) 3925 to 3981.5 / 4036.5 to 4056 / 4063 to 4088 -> -2.7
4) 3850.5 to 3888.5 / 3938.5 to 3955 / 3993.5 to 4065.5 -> 3.0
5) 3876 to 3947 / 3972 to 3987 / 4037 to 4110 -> -0.1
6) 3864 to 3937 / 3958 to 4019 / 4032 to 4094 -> 3.5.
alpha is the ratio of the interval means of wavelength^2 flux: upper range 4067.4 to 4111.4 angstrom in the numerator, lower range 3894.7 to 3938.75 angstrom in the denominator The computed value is 2.03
